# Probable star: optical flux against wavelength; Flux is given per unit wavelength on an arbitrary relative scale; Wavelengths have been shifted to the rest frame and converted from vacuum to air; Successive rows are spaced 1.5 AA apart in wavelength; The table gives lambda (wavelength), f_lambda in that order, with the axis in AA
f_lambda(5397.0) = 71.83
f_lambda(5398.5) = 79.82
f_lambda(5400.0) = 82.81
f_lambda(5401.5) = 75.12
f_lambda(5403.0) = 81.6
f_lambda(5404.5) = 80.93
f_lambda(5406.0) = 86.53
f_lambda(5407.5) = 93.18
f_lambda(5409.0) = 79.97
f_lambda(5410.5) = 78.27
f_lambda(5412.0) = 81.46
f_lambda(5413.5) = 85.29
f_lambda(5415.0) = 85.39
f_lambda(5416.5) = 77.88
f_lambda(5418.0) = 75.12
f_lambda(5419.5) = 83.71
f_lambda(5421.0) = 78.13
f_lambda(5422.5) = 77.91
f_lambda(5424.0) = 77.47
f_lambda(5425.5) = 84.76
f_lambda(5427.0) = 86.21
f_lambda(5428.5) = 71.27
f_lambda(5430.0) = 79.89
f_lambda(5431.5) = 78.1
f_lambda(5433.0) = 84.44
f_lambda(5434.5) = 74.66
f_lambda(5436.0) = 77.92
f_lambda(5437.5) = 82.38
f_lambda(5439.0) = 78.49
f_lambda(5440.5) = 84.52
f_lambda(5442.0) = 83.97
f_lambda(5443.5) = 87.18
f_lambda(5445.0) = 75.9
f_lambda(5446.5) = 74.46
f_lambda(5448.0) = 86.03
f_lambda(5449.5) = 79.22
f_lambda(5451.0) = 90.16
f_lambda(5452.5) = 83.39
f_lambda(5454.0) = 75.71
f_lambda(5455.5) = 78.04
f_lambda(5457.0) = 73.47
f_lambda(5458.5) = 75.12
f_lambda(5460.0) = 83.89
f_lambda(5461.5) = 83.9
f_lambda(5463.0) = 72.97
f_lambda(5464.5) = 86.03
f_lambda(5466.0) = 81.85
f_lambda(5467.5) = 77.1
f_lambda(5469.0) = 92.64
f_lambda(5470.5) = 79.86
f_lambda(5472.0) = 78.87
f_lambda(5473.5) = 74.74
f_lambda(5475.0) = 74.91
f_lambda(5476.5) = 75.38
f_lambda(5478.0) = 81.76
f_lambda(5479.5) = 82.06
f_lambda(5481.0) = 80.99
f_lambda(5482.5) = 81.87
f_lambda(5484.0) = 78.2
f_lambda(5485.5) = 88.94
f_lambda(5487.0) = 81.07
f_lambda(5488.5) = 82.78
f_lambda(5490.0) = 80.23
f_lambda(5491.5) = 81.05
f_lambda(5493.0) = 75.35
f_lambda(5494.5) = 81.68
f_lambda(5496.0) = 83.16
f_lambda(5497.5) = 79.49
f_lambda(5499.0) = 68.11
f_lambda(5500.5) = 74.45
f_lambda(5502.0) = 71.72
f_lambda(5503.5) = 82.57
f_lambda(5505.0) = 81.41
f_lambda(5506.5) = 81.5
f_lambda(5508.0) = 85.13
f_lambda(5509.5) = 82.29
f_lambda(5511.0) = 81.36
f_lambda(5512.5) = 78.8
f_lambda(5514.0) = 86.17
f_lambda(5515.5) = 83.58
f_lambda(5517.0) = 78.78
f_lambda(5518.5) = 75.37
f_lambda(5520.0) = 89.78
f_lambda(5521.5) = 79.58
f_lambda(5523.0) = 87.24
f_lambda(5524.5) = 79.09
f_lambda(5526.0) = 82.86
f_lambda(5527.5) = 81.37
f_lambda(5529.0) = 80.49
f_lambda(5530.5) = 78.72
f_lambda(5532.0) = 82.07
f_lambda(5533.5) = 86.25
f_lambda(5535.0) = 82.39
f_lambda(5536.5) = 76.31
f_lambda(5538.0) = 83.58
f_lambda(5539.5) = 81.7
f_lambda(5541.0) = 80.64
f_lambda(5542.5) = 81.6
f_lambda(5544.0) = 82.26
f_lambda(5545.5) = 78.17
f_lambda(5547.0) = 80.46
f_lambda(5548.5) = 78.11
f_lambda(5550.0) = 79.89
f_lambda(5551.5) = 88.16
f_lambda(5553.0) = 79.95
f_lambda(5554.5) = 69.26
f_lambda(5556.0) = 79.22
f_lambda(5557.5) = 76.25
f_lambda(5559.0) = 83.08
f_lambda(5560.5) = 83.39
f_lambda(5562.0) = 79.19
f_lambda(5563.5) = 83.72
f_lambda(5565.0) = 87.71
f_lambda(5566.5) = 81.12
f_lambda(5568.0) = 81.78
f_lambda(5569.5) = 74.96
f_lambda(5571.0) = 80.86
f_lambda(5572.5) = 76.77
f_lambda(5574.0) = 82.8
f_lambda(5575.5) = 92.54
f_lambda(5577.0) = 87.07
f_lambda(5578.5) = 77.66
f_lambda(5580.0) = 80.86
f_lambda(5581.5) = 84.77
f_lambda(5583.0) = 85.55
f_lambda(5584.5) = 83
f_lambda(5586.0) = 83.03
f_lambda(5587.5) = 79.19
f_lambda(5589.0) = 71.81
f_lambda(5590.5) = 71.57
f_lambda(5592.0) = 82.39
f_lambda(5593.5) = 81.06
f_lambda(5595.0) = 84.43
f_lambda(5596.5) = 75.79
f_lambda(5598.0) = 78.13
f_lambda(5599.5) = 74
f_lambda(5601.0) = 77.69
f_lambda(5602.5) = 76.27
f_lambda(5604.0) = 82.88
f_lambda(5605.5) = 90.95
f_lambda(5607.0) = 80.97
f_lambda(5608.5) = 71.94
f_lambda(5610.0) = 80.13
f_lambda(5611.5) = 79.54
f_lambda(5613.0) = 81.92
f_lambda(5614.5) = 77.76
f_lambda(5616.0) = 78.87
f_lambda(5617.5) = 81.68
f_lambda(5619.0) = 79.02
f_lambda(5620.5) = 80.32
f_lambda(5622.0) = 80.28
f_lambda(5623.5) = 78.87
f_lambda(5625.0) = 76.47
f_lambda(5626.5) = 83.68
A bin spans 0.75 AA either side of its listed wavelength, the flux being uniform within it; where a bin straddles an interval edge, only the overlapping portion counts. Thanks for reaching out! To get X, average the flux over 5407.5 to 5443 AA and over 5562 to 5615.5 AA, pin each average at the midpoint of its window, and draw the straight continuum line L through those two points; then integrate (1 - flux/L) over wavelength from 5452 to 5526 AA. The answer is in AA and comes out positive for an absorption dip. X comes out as 0.3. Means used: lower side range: 80.6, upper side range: 80.6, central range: 80.3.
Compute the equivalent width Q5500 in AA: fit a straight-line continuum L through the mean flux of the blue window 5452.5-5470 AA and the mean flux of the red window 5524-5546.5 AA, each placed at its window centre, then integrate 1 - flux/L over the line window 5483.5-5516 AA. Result 0.1 AA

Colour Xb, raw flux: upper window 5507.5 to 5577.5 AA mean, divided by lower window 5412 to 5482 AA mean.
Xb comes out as 1.01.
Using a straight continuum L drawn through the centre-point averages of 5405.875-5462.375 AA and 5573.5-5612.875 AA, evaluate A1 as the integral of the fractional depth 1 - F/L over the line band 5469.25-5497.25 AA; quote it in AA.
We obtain 0.1 AA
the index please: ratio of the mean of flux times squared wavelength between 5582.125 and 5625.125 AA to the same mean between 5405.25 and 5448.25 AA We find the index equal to 1.05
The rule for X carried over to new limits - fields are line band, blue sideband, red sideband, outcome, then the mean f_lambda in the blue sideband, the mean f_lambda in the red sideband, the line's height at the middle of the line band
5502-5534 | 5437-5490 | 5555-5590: -0.3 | 80.8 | 81.4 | 81.1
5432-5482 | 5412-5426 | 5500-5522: 0.2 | 80.6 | 80.9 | 80.7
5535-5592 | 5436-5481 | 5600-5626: -0.6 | 80.4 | 79.7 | 80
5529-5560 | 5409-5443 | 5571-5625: 0.0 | 80.4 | 80.3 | 80.3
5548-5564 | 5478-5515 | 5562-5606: 0.2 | 80.5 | 81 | 80.8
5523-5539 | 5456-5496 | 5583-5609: -0.3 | 80.3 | 79.4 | 79.9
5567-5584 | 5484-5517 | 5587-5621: -0.6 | 80.4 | 79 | 79.4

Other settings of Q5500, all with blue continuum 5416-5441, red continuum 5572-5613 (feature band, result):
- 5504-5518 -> -0.3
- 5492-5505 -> 0.4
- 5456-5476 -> 0.1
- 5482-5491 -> -0.3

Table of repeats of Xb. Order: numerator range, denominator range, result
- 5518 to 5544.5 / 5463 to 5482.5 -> 1.02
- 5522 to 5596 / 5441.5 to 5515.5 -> 1.01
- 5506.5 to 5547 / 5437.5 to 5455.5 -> 1.00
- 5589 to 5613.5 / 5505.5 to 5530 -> 0.96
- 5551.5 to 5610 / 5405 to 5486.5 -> 1.00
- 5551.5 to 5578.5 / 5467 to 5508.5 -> 1.02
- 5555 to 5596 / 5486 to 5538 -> 1.01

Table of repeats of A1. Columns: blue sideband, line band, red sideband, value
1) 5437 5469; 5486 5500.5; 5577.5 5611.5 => 0.3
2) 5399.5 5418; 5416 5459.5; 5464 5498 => 0.9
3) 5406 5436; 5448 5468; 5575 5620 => 0.1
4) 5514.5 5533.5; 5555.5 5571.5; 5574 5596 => 0.1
